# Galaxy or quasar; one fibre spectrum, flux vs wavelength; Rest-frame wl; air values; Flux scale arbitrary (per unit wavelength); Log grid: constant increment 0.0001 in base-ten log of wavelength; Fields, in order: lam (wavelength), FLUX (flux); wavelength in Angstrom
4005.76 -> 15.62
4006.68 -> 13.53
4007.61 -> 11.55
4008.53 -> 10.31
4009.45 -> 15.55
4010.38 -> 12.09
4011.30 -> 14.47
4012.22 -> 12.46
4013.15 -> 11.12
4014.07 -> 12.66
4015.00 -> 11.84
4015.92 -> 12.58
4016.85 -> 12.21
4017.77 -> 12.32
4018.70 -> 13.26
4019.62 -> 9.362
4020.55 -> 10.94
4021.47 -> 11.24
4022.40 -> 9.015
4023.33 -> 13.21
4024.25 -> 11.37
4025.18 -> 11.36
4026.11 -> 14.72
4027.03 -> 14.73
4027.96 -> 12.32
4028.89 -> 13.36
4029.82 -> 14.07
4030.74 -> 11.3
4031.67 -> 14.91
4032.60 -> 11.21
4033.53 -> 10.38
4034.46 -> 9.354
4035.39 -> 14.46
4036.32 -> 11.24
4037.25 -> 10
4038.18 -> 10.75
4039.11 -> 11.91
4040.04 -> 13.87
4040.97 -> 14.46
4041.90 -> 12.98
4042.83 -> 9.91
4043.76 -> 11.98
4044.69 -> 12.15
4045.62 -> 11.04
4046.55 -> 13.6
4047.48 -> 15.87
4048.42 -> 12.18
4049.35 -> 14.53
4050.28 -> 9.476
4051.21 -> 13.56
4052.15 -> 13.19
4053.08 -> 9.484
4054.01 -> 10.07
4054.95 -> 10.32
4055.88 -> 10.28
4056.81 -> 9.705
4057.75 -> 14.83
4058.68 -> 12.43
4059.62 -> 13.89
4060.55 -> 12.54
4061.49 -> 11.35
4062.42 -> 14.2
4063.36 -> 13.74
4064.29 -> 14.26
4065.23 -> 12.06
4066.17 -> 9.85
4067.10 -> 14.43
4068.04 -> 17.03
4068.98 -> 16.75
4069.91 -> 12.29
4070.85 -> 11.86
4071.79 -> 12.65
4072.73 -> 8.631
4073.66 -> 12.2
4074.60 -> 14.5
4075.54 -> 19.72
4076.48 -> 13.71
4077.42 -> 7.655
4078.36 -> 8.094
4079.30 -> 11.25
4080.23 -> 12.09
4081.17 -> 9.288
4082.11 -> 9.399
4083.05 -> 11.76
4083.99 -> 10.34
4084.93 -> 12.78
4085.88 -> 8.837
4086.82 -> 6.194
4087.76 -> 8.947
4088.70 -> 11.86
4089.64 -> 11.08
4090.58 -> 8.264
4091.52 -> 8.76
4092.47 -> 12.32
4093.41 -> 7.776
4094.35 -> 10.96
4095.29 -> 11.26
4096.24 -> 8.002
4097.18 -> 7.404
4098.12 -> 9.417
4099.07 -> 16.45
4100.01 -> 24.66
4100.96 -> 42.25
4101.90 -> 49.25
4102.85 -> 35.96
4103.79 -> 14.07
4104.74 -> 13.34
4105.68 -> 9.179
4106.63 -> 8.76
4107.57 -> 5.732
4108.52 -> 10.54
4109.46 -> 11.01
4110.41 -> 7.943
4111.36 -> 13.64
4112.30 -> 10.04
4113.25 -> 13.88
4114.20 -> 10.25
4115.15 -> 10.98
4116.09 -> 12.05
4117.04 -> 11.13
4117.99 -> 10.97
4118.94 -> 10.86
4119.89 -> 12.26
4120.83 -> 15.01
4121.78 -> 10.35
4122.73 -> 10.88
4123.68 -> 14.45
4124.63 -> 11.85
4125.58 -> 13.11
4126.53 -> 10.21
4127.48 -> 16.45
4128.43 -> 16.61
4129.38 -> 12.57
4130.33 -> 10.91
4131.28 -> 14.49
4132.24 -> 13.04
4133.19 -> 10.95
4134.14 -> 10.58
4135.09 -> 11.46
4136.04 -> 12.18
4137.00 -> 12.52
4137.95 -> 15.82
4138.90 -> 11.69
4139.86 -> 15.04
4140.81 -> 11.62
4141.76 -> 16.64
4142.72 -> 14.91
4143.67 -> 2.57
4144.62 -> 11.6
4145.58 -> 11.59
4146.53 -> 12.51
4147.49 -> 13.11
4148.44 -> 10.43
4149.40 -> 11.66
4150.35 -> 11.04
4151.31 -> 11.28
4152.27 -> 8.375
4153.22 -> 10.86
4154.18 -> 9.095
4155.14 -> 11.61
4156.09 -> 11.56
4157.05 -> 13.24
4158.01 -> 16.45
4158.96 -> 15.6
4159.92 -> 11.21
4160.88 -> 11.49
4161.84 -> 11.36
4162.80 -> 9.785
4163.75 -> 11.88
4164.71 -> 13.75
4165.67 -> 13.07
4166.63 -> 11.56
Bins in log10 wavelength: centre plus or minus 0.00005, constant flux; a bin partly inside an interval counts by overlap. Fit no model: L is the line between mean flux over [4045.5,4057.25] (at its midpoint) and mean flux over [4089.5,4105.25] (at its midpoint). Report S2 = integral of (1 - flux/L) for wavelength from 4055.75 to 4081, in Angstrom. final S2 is 2.0 Angstrom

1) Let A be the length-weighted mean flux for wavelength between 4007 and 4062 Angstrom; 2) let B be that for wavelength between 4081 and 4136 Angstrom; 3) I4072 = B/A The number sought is 1.07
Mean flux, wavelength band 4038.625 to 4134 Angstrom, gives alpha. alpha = 12.8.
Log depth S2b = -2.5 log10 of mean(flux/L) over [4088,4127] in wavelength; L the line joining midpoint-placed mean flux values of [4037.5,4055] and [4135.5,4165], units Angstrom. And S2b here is -0.13 mag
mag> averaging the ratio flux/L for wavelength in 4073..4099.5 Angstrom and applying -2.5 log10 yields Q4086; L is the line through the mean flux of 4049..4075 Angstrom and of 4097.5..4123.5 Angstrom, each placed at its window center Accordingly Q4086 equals 0.27 mag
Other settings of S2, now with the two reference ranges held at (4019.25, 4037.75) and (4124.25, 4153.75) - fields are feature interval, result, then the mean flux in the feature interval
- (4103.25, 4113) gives 1.1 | 10.7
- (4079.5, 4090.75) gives 1.8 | 10.2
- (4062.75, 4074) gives -0.9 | 13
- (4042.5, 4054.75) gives -0.1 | 12.1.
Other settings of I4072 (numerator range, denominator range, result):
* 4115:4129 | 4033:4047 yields 1.05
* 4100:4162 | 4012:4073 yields 1.09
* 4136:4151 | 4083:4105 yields 0.80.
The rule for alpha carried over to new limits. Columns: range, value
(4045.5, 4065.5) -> 12.4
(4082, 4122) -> 13.2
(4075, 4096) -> 10.5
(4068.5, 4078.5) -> 12.7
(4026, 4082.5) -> 12.4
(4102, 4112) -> 14.3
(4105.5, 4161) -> 11.8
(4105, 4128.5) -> 11.5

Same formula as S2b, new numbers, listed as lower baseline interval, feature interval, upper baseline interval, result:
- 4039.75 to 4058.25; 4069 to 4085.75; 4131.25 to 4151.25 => 0.04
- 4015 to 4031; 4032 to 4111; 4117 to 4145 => -0.04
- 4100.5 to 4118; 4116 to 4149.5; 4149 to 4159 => 0.11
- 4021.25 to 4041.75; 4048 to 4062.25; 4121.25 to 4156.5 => 0.03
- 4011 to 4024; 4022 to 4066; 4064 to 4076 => 0.04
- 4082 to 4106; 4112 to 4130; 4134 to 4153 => 0.07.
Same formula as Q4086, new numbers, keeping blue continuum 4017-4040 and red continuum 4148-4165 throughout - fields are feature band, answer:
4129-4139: -0.06 mag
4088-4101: -0.07 mag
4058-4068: -0.10 mag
